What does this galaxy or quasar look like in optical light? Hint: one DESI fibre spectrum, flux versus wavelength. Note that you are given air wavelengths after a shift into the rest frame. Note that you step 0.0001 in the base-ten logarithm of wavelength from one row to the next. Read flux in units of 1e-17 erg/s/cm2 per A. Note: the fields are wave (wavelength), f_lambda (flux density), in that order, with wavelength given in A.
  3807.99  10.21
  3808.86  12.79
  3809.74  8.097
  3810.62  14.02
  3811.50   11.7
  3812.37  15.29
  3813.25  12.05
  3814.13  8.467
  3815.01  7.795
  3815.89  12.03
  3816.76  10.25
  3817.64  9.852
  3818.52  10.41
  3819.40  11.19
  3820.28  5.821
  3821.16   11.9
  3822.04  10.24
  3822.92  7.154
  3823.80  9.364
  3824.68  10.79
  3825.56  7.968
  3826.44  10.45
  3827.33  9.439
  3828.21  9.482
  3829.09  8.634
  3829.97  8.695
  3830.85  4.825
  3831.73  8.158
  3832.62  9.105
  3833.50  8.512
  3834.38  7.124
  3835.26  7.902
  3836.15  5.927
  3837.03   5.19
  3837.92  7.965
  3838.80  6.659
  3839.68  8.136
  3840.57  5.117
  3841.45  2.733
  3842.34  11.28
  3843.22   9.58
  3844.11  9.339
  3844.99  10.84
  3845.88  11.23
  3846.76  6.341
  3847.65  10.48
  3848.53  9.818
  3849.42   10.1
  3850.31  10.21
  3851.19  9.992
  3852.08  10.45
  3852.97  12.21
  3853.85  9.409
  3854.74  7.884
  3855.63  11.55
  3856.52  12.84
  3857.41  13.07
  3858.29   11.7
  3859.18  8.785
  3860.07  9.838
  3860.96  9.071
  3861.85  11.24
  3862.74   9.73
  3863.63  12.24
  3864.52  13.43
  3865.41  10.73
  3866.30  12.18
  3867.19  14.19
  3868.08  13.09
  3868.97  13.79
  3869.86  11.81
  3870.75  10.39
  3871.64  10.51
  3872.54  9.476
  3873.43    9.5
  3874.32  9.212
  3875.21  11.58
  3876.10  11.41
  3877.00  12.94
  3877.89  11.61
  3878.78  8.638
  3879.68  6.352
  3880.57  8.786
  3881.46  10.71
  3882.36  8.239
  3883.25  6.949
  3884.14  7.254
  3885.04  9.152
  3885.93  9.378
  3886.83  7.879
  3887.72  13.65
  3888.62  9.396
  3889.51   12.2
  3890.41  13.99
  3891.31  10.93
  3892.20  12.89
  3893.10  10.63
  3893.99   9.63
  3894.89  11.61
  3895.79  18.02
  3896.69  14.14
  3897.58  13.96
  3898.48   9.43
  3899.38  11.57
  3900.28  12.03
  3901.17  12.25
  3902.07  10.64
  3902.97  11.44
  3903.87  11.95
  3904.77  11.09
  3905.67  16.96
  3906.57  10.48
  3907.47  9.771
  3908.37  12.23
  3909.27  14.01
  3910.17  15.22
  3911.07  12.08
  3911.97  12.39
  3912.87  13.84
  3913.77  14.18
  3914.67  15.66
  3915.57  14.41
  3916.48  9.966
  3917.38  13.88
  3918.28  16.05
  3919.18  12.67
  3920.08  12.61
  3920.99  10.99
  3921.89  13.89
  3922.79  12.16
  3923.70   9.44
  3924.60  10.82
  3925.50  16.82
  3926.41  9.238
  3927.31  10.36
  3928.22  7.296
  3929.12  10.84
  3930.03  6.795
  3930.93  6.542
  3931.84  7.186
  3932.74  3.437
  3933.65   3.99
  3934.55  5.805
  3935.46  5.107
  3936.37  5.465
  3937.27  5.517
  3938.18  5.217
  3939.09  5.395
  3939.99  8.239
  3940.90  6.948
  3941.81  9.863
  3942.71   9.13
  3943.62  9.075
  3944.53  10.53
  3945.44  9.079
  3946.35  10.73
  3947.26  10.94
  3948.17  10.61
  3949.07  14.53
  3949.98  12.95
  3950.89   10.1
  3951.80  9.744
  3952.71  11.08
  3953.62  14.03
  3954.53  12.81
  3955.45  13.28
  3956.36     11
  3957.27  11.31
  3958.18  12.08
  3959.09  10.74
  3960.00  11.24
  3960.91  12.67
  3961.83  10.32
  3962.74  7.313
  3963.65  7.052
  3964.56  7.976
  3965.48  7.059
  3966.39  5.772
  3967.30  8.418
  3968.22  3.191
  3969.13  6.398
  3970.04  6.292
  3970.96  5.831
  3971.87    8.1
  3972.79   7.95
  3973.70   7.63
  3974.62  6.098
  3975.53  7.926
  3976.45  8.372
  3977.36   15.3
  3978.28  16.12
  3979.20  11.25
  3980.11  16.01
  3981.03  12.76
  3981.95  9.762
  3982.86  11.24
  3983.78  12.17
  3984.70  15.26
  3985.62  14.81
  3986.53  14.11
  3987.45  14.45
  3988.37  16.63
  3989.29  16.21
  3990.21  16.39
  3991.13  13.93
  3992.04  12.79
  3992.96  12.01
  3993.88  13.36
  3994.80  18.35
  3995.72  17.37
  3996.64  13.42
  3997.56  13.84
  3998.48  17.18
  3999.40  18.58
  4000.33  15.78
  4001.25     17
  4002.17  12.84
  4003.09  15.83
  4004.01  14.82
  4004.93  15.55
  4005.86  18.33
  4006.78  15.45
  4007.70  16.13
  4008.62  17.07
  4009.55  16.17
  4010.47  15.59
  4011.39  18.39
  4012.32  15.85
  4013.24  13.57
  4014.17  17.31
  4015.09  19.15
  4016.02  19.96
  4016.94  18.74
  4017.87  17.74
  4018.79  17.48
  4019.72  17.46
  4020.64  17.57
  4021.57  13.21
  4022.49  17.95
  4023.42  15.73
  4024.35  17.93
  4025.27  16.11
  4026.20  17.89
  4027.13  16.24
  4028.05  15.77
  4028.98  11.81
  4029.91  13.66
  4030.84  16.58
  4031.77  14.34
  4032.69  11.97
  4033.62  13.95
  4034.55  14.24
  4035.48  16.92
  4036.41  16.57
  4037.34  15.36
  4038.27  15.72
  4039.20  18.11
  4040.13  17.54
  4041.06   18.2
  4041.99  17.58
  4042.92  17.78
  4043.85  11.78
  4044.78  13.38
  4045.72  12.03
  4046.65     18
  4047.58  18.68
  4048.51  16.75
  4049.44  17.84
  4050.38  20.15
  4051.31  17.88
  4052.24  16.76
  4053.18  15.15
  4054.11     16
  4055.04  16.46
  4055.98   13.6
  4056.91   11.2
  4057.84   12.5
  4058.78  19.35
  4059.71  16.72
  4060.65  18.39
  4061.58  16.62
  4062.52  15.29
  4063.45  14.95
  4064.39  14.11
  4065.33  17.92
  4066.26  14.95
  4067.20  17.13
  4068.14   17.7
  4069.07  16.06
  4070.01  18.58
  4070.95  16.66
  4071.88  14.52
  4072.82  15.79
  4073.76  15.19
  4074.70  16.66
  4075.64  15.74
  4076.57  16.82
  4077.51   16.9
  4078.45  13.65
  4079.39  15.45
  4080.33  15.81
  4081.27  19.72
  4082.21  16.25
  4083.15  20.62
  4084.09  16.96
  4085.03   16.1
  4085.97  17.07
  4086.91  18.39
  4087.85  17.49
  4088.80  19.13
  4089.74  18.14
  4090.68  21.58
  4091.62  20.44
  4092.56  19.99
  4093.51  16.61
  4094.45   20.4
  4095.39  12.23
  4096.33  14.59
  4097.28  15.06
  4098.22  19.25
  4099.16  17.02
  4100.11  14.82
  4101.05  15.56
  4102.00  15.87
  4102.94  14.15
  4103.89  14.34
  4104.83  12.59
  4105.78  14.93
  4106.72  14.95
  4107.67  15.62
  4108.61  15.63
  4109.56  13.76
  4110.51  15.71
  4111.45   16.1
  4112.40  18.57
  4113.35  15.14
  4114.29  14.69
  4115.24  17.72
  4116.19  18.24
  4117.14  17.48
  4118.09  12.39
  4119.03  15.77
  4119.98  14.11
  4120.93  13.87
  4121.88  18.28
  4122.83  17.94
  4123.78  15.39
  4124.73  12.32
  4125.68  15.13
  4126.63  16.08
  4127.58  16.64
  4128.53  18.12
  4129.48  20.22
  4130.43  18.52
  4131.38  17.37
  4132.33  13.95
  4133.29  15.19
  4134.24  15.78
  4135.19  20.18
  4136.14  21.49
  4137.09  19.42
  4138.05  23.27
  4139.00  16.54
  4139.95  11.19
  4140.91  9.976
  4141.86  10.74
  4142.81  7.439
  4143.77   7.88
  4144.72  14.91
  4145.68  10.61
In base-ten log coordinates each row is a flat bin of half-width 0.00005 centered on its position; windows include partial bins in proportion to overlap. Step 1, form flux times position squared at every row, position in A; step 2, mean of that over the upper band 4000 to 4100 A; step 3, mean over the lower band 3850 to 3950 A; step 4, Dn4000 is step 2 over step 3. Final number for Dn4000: 1.66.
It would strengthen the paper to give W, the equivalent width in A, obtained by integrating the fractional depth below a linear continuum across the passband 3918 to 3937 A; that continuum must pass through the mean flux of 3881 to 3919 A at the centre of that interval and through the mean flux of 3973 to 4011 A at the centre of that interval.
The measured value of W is 4.96 A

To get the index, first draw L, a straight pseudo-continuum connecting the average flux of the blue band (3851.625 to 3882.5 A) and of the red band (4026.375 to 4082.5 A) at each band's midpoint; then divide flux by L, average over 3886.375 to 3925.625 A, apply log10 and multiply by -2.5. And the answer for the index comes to -0.05 mag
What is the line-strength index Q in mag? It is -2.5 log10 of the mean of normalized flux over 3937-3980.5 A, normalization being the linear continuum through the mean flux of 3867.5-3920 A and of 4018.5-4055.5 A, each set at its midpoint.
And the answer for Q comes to 0.39 mag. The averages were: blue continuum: 11.6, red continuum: 16.1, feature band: 9.57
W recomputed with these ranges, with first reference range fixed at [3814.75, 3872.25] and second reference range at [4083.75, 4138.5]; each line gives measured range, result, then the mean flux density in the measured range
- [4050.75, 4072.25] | -0.93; 16.1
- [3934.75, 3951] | 4.65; 8.79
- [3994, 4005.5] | -1.72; 15.8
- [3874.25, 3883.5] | 0.73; 9.75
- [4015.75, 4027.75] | -2.37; 17.2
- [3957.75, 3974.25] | 6.11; 8.09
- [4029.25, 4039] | -0.19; 15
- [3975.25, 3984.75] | 0.65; 12.3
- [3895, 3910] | -1.76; 12.5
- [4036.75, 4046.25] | -0.59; 15.8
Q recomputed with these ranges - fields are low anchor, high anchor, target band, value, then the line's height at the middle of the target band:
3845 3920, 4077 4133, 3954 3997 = 0.196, 13.5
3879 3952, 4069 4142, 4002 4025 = -0.221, 13.6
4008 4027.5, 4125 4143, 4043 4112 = 0.020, 16.6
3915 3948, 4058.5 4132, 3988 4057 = -0.205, 13.3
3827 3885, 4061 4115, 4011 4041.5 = -0.121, 14.6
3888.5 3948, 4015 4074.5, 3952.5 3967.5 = 0.216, 12.6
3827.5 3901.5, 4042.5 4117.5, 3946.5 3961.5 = 0.082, 12.7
